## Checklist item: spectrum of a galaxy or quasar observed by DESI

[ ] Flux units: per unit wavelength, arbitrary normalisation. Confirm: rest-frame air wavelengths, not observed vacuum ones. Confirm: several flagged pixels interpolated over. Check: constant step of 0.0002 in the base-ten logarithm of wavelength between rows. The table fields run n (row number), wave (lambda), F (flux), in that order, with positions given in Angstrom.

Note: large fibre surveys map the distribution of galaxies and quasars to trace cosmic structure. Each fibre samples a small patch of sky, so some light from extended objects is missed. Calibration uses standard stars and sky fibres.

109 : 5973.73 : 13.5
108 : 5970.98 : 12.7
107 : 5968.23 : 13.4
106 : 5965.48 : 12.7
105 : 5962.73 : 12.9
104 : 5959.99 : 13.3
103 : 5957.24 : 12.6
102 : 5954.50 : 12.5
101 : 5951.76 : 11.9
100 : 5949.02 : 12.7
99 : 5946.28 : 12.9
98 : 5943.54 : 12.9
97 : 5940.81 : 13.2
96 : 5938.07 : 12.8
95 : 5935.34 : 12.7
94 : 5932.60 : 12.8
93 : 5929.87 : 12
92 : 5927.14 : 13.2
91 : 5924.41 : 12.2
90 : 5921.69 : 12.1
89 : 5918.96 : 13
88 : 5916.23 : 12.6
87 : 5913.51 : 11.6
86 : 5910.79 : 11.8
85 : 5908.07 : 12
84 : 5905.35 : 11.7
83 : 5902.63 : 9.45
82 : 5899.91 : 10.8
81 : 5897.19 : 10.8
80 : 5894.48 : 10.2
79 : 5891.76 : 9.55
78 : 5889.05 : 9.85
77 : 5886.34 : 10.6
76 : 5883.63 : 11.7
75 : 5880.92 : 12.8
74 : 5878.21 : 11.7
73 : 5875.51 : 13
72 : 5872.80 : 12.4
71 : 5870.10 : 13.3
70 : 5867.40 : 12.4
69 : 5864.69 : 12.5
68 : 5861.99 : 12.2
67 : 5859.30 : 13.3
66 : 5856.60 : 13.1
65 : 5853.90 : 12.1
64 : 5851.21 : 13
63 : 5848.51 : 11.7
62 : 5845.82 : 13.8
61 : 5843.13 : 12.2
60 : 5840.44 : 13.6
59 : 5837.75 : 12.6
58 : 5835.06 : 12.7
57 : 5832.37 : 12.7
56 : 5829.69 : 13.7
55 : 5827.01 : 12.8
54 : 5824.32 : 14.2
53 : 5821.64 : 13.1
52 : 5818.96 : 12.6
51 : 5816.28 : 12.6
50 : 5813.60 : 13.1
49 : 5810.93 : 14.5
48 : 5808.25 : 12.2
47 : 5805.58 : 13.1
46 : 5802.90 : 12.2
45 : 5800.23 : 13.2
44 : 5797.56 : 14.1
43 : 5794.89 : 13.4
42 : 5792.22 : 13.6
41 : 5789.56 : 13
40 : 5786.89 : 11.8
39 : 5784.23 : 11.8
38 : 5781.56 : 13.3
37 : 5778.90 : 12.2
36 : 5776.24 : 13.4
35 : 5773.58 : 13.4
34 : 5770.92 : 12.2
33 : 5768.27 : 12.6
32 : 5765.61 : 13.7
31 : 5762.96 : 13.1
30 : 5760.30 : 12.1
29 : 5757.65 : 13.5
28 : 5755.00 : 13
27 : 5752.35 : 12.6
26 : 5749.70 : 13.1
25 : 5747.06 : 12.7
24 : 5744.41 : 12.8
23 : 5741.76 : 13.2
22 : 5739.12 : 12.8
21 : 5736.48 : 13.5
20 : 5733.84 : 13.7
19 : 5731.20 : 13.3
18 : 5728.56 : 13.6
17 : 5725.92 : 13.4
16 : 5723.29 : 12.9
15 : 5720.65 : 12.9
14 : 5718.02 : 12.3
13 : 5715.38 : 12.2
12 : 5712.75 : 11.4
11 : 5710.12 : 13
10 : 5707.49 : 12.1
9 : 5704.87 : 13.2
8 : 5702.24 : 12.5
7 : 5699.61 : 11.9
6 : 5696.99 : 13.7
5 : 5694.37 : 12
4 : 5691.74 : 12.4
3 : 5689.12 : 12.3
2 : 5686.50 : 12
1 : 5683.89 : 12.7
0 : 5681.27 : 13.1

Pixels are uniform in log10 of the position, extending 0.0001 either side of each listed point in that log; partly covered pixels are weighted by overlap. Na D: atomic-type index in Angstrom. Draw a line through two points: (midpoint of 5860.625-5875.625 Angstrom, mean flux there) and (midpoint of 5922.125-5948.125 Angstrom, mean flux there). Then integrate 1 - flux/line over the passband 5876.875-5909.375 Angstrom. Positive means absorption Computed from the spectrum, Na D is 4.4 Angstrom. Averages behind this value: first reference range 12.6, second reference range 12.7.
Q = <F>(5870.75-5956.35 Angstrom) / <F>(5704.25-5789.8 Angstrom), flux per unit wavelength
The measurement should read 0.93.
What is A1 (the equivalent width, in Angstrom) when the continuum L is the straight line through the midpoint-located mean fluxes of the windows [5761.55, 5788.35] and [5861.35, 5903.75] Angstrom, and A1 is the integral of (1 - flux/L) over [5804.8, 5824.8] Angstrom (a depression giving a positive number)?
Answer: -1.4 Angstrom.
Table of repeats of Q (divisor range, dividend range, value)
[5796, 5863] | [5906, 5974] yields 0.97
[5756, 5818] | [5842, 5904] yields 0.91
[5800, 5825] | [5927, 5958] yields 0.97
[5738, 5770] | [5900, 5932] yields 0.92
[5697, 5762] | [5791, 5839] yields 1.02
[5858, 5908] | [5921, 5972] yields 1.10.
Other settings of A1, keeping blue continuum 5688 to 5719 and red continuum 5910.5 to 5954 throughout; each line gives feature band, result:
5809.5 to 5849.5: -1.9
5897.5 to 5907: 1.4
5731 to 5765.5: -1.7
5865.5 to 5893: 1.7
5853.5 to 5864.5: -0.2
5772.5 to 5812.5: -1.8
